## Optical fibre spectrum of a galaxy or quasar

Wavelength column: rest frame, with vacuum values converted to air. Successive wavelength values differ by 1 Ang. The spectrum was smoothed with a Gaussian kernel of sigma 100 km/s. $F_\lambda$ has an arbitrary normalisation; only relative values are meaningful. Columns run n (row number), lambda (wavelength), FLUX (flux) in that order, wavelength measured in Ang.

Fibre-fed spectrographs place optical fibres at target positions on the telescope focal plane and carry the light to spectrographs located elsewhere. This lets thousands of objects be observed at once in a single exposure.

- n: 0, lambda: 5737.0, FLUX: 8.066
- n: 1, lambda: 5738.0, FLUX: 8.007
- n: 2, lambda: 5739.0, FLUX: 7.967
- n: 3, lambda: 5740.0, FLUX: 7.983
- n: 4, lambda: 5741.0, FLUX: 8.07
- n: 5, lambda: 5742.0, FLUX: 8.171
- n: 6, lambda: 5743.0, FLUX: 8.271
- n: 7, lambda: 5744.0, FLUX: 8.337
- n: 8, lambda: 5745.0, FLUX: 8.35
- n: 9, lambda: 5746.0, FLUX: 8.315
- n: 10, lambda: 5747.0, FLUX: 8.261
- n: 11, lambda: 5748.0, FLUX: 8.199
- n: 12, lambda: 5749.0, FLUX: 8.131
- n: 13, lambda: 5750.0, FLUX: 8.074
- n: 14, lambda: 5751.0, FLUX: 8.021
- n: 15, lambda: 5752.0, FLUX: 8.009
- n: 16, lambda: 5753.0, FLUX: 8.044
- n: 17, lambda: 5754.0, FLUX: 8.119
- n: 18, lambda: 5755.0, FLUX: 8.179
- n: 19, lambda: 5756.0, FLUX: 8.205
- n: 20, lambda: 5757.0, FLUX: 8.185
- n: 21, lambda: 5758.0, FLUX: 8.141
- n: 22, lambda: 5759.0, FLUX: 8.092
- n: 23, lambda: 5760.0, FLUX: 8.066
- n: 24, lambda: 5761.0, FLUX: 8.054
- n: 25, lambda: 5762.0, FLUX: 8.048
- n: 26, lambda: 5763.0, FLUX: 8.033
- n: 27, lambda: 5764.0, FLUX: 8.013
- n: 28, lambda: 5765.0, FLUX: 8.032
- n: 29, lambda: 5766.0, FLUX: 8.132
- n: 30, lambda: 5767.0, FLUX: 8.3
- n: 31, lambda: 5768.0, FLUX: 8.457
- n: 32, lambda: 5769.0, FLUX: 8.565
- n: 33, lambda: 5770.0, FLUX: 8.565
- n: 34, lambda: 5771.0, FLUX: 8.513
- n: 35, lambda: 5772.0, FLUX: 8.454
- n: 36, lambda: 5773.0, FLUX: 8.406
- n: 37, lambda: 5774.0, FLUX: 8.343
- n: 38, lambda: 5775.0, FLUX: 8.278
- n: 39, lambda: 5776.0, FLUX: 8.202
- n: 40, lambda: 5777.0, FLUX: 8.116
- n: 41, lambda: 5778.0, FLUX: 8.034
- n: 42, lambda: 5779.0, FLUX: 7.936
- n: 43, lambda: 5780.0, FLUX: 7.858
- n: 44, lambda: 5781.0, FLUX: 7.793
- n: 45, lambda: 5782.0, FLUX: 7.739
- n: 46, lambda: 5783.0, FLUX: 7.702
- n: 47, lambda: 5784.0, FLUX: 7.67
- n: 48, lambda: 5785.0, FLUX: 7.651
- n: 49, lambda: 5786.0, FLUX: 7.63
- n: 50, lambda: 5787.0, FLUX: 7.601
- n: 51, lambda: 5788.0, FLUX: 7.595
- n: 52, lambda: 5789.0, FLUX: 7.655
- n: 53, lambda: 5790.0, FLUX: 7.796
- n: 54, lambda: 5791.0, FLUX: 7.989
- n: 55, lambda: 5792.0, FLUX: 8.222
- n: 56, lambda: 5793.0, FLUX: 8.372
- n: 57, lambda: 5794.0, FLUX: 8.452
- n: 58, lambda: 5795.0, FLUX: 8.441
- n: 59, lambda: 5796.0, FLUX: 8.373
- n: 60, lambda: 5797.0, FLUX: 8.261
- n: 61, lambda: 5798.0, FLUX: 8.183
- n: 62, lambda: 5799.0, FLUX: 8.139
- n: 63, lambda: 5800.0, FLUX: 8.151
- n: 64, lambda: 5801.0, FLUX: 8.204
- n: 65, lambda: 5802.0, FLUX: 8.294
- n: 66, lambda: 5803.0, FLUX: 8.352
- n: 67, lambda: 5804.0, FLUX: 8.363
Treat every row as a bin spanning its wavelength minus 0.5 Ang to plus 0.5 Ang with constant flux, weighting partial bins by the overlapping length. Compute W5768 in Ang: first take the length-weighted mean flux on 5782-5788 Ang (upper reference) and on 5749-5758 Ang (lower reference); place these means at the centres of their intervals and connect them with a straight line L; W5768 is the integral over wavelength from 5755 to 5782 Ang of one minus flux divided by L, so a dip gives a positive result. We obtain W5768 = -0.98 Ang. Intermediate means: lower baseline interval 8.11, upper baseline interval 7.65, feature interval 8.18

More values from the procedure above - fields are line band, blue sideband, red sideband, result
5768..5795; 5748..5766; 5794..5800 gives 0.5 Ang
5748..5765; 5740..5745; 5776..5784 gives 0.0 Ang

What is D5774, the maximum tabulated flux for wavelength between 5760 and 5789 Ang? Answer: 8.565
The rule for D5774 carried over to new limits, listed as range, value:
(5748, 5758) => 8.205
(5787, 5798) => 8.452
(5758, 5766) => 8.141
